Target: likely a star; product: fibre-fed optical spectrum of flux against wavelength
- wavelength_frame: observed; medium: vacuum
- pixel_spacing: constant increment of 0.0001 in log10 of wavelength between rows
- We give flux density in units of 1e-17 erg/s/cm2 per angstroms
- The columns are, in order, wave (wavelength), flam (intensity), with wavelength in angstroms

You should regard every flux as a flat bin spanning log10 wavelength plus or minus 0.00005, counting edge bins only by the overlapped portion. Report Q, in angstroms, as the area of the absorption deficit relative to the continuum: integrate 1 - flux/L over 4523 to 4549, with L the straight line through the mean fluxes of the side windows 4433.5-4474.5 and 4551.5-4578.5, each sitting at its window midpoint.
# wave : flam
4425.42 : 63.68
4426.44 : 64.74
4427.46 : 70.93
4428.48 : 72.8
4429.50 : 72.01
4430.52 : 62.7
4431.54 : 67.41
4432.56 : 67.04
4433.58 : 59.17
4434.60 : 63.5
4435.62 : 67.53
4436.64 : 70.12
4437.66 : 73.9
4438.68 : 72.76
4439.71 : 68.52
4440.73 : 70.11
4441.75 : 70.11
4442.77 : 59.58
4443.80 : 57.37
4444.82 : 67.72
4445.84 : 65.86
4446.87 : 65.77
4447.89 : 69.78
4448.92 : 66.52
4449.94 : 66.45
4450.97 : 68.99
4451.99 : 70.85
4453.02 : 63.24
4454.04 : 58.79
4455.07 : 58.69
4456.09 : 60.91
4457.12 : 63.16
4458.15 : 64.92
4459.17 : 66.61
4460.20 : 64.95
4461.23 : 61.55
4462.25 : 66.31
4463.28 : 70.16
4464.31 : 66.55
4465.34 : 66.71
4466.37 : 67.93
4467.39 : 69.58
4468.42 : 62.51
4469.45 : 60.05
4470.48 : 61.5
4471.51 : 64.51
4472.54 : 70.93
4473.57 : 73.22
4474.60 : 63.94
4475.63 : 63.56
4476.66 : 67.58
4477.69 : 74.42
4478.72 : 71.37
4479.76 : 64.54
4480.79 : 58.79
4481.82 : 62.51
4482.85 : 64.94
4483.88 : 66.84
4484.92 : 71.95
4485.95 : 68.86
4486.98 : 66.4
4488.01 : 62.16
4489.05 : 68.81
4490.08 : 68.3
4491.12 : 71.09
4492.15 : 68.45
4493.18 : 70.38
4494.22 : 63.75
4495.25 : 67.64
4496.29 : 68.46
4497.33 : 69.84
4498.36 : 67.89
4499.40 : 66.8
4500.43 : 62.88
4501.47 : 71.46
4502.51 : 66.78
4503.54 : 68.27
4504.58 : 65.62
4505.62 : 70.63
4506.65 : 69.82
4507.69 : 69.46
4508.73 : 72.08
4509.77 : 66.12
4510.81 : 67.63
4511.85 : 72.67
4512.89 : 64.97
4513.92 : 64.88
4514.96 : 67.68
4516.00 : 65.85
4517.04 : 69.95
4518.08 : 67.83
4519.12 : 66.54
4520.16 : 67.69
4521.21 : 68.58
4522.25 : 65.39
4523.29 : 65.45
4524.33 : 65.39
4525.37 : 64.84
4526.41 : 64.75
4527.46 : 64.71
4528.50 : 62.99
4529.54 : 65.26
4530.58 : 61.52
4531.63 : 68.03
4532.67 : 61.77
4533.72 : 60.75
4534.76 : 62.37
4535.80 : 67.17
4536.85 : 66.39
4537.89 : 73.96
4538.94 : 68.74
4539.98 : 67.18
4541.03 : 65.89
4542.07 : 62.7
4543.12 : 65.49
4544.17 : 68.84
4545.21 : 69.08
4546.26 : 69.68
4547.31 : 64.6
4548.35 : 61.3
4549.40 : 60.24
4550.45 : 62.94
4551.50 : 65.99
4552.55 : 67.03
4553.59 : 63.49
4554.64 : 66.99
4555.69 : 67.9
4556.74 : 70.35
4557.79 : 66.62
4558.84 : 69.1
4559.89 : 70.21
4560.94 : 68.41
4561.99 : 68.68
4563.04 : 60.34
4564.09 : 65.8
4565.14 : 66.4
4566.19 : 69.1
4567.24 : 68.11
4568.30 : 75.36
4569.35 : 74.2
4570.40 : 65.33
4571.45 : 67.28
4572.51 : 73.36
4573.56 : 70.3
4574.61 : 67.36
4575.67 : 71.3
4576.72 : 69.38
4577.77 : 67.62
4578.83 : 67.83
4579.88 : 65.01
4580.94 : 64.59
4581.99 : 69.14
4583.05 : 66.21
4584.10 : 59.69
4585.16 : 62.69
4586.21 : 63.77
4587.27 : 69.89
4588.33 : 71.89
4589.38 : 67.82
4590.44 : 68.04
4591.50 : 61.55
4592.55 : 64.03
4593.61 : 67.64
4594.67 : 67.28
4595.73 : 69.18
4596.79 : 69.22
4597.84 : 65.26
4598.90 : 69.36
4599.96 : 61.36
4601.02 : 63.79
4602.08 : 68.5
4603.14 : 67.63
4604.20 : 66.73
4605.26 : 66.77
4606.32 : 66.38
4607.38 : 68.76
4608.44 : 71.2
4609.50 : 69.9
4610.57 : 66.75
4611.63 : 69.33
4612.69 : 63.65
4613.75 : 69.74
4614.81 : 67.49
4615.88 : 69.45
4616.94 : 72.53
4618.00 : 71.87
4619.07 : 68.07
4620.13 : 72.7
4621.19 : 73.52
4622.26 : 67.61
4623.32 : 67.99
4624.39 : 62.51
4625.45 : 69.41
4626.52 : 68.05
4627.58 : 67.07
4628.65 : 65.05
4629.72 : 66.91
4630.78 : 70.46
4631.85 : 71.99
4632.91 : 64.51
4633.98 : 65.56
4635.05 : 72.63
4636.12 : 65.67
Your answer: 0.8 angstroms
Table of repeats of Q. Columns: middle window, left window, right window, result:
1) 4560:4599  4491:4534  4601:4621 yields 0.35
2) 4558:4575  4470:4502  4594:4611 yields -0.34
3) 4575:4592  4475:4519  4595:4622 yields 0.38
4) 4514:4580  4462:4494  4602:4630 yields 0.77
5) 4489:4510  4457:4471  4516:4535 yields -0.99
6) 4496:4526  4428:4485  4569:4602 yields -0.46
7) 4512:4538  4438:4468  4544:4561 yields 0.24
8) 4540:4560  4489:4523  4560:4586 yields 0.47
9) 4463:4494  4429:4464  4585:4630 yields -0.27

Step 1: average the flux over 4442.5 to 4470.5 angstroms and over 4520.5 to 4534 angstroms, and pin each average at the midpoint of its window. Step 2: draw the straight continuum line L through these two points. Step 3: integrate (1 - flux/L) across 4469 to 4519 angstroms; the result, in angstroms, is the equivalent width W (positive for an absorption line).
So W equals -2.0 angstroms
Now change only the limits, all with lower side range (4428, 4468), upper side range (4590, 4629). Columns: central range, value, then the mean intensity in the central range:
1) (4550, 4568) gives 0.1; 67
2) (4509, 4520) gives -0.1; 67.6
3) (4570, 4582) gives -0.1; 68.2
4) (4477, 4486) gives -0.1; 67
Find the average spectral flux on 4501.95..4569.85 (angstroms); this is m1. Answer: 66.8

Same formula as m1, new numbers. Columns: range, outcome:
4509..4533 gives 66.2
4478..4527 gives 67.3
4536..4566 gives 66.6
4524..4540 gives 65.3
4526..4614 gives 66.8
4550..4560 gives 67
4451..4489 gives 65.7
